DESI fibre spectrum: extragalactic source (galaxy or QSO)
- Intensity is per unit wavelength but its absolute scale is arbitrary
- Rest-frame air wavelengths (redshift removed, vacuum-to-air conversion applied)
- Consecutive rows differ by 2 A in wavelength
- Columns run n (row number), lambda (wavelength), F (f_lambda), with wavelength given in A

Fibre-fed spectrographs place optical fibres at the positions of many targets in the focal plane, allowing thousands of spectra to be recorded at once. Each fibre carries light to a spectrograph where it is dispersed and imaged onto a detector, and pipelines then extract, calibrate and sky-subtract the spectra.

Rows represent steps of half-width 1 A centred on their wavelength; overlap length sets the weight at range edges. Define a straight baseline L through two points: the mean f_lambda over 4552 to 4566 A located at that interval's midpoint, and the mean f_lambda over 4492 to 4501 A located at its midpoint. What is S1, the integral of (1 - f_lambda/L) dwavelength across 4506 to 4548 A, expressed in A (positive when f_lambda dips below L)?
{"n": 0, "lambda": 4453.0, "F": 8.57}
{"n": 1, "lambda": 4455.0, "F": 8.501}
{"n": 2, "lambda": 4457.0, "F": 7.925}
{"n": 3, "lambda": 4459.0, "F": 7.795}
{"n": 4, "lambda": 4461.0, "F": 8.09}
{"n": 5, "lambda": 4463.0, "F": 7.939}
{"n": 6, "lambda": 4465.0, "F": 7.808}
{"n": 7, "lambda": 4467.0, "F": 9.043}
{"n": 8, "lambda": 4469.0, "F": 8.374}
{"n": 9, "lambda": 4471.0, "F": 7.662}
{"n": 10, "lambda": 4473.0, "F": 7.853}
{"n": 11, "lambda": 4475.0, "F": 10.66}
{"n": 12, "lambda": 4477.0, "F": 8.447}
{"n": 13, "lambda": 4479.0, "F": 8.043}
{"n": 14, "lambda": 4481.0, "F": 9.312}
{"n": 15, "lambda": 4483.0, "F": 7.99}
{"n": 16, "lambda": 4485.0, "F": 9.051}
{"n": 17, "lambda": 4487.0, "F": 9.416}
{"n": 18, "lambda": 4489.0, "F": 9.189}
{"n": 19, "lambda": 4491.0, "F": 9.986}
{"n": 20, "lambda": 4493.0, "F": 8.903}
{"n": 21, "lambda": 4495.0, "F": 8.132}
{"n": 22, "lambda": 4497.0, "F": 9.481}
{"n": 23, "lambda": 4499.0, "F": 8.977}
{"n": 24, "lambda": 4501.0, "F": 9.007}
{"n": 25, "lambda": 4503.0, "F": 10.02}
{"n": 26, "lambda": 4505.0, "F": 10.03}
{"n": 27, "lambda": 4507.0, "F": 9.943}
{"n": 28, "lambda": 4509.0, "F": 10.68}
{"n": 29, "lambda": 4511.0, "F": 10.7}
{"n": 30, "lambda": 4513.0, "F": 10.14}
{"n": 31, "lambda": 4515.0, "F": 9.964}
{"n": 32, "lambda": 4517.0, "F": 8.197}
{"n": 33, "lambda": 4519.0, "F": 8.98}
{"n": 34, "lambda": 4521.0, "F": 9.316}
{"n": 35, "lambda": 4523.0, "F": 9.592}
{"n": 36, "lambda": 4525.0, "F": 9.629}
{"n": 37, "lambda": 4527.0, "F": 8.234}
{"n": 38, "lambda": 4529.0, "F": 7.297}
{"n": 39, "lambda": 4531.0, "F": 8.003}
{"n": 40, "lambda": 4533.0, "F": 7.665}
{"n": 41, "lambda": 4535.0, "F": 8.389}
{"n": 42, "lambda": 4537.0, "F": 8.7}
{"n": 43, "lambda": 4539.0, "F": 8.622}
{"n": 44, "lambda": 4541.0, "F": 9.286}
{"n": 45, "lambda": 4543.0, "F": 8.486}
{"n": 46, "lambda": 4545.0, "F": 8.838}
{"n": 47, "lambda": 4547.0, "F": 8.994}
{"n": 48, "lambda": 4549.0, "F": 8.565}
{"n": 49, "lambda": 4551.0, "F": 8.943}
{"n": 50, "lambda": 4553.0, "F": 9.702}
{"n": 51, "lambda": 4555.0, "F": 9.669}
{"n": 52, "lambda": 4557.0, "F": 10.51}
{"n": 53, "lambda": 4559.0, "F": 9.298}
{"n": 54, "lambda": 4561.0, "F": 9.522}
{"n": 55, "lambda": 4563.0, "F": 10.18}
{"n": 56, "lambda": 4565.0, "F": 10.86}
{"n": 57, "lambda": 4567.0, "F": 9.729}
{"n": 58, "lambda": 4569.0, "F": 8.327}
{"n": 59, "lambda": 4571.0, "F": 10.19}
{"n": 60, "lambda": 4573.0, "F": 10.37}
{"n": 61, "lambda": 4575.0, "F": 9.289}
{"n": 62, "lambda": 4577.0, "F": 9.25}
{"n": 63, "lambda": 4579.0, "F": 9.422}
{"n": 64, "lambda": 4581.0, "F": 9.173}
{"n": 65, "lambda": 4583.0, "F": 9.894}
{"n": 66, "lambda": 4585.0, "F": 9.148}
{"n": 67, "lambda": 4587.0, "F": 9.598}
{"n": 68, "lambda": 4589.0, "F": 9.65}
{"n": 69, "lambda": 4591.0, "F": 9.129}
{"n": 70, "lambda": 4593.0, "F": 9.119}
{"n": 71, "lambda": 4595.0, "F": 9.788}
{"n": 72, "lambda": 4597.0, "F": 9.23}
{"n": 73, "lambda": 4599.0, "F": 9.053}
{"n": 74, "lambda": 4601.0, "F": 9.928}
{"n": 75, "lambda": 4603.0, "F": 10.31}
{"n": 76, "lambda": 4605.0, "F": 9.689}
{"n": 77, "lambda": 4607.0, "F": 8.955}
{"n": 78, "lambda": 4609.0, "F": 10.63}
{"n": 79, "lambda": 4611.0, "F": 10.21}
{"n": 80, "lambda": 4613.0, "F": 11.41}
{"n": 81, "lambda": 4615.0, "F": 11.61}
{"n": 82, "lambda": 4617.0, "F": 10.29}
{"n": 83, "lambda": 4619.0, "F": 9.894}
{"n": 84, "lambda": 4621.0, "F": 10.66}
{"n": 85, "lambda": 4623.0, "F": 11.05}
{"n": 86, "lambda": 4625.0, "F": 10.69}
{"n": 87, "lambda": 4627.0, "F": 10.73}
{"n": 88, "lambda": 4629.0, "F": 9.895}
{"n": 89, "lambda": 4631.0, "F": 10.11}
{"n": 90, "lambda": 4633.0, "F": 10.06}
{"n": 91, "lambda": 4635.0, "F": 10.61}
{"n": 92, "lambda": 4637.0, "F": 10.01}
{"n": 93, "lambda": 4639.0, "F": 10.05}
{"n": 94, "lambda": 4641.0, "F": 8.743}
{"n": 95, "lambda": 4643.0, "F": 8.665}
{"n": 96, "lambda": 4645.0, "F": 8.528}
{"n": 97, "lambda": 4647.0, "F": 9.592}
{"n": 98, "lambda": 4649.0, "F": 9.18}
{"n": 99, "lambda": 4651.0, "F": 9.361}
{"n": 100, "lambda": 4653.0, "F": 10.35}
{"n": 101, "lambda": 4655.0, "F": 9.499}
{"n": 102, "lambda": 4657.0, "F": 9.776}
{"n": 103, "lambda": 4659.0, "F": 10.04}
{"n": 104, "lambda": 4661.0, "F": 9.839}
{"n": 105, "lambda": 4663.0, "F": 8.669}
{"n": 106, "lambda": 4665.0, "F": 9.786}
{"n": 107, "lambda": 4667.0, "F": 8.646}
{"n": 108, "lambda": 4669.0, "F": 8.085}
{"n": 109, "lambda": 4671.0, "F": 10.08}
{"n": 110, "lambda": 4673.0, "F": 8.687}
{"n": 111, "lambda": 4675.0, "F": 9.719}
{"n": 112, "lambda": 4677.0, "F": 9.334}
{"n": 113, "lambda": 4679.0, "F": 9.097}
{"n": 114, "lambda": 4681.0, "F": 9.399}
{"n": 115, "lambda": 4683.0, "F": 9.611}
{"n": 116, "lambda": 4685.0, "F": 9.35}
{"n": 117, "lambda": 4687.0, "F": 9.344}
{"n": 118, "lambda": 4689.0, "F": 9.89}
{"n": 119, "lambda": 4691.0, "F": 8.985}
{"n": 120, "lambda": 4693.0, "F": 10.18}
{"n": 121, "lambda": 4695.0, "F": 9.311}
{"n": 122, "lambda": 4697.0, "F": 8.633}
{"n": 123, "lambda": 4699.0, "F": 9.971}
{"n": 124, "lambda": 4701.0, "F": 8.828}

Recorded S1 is 1.63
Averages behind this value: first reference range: 8.89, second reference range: 9.96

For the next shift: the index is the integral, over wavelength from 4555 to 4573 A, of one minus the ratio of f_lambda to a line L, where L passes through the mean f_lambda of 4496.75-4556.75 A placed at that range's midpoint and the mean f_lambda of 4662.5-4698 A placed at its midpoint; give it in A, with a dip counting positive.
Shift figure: -1.3 A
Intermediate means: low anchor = 9.15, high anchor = 9.28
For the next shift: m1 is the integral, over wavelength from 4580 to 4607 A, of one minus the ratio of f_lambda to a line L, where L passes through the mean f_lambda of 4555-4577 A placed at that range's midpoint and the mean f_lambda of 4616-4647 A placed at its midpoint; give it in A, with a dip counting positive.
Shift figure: 1.0 A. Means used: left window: 9.79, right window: 9.99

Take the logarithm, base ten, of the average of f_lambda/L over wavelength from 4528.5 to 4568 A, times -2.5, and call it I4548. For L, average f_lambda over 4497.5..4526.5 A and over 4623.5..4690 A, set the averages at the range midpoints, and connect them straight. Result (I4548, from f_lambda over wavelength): 0.061 mag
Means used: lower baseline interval 9.63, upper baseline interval 9.57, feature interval 9.09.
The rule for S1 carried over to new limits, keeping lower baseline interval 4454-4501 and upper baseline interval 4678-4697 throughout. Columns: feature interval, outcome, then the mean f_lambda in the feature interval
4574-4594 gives -0.7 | 9.37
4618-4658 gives -2.8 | 9.87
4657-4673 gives 0.1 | 9.3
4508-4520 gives -1.4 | 9.78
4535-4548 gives 0.1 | 8.79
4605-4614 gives -1.1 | 10.2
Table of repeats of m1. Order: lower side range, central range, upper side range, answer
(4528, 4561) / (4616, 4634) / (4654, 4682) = -2.39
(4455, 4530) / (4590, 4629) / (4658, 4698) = -3.91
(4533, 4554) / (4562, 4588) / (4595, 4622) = -0.58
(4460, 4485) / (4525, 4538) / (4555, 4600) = 1.31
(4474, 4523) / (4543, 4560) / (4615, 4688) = 0.37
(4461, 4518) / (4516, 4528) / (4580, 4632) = 0.45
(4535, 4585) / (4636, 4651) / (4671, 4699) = 0.21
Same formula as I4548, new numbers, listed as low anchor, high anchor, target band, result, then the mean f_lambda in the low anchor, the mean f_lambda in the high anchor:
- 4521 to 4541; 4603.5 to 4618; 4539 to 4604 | 0.00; 8.54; 10.4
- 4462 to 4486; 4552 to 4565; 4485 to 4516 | -0.08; 8.52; 9.89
